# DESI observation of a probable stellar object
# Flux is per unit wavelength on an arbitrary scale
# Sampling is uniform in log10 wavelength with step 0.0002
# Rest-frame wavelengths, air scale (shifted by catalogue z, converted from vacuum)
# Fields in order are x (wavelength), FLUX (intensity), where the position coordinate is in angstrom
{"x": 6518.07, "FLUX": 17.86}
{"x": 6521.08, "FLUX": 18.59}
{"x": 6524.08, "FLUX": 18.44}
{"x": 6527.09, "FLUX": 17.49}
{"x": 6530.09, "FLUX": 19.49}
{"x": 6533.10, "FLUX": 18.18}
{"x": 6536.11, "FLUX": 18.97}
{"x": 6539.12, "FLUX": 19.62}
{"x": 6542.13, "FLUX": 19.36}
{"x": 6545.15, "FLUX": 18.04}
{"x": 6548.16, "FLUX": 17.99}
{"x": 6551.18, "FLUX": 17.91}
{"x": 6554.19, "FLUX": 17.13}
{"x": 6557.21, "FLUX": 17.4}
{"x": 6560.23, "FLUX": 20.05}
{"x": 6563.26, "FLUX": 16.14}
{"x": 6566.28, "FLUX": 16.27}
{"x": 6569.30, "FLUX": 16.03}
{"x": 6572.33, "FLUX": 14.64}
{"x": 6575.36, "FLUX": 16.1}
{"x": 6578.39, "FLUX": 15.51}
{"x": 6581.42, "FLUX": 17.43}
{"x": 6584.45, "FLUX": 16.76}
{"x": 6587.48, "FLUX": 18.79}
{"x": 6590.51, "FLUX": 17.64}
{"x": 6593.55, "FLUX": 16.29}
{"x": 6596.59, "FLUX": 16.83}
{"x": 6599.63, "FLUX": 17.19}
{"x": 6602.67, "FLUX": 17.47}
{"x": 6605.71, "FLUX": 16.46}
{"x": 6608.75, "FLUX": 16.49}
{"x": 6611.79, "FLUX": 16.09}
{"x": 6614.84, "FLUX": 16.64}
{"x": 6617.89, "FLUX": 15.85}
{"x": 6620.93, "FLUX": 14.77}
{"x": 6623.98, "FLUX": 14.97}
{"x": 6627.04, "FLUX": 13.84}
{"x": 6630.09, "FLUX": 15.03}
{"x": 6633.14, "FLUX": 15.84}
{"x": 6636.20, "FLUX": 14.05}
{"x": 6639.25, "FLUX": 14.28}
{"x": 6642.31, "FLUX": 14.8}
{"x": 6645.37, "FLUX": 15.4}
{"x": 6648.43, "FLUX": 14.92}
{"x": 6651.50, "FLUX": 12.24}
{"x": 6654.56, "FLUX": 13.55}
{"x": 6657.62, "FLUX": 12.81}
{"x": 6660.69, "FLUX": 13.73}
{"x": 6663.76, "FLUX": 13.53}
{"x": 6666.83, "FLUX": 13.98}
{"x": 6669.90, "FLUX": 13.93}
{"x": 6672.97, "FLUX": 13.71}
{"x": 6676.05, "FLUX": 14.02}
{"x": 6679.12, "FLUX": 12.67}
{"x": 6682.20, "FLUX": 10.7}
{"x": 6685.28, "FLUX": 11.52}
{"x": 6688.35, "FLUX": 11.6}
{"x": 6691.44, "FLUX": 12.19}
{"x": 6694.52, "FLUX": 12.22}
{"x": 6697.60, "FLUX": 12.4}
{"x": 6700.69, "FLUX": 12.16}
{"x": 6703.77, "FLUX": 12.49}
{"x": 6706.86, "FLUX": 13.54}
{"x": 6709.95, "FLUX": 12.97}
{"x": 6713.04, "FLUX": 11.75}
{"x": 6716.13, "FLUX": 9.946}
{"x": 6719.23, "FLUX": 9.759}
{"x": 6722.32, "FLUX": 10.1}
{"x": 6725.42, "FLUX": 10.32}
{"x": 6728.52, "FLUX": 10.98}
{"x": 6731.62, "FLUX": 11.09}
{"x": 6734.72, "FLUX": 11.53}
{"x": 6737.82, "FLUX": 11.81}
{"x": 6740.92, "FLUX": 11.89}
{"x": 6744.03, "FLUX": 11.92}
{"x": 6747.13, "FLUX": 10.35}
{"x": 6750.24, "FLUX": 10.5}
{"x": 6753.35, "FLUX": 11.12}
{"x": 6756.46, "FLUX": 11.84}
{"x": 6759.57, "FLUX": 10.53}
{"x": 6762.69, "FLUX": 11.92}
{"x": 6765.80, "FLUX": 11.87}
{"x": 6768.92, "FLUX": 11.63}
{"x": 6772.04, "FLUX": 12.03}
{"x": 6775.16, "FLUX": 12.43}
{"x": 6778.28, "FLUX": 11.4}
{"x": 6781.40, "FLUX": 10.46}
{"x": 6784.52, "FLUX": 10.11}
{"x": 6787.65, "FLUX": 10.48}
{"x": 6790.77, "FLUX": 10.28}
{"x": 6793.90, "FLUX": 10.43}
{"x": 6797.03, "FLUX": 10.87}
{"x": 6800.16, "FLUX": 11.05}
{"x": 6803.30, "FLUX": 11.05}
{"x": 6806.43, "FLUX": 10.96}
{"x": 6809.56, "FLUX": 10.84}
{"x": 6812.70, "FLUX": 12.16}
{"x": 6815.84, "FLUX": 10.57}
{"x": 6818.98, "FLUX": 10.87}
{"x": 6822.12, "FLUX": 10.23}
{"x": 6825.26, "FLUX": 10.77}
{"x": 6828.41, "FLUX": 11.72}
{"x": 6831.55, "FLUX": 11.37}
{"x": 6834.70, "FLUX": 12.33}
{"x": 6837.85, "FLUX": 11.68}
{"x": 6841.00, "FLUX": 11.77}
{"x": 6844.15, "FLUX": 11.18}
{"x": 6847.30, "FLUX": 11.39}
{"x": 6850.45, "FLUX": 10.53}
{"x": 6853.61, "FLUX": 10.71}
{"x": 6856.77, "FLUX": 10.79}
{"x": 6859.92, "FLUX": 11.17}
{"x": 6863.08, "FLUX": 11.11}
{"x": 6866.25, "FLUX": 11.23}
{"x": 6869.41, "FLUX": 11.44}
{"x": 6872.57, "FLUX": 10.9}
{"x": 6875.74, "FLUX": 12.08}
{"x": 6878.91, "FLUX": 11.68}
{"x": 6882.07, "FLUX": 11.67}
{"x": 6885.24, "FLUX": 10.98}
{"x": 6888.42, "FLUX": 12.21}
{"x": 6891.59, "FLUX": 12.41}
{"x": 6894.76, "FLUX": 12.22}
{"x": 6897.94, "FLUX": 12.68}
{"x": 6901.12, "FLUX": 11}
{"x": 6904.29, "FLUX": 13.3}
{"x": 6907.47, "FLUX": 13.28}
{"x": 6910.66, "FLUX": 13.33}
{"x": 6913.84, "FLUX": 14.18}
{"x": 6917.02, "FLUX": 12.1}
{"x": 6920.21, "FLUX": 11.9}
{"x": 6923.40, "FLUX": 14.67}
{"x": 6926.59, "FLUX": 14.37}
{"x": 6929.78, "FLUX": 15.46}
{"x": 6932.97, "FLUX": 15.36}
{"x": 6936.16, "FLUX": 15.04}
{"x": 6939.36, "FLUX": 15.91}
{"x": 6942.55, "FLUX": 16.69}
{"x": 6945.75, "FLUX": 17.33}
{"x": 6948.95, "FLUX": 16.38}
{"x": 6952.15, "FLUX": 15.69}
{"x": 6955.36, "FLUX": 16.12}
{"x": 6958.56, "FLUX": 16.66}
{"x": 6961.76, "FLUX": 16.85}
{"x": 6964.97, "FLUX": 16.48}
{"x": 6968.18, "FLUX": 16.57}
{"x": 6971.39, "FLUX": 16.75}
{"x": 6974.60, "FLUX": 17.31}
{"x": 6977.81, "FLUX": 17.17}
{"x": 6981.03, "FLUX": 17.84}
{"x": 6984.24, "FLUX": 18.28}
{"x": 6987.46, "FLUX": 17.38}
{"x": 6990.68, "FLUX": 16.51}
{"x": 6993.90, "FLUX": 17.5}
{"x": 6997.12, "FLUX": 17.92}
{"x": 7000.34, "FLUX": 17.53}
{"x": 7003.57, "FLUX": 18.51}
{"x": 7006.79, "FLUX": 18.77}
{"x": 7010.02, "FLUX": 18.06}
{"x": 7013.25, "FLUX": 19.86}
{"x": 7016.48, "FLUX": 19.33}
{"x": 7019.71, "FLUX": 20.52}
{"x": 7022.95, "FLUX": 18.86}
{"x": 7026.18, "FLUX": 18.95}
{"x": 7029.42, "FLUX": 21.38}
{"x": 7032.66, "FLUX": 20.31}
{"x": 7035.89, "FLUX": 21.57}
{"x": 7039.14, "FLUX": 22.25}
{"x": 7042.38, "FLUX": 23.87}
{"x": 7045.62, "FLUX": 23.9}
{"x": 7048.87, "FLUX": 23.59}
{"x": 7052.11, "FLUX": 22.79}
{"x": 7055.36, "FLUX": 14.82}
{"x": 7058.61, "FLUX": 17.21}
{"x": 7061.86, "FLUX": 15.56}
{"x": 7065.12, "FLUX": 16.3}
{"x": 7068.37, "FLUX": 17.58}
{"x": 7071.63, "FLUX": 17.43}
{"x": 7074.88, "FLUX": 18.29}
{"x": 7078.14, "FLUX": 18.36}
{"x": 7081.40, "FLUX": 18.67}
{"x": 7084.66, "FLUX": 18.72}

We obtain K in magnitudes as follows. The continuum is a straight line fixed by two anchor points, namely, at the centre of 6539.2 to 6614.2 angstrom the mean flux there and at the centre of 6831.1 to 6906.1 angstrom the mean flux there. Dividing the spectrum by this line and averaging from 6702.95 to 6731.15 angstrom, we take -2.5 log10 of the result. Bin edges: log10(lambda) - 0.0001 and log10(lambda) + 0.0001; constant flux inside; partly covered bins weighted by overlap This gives 0.27 mag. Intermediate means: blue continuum 17.1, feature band 11.3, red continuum 11.6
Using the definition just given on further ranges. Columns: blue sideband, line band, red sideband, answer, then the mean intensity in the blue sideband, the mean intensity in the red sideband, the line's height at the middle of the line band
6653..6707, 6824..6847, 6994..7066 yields 0.343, 12.8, 19.6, 15.8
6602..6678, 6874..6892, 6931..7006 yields 0.352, 14.7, 16.9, 16.3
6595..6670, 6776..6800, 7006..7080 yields 0.489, 15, 19.5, 16.7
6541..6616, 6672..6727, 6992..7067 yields 0.434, 17.1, 19.5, 17.7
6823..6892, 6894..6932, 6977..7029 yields 0.064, 11.4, 18.4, 14.1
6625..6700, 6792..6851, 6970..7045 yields 0.394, 13.4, 19.1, 16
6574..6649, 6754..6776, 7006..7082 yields 0.421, 16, 19.5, 17.2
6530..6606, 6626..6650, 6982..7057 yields 0.200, 17.4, 19.7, 17.8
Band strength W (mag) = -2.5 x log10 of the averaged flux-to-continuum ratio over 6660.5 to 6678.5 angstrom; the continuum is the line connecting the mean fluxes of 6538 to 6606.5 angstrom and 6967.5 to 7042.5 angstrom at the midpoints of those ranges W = 0.27 mag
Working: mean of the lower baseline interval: 17.3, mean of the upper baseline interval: 18.8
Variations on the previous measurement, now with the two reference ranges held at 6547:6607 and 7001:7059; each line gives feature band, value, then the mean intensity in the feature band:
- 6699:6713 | 0.38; 12.7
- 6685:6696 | 0.44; 11.9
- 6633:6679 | 0.25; 14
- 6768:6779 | 0.47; 11.9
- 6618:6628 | 0.17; 14.8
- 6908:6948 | 0.31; 14.7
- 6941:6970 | 0.19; 16.5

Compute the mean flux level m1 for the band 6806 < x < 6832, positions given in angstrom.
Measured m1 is 11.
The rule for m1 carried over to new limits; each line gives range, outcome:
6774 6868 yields 11.1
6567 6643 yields 16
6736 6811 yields 11.2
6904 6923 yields 13.1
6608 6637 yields 15.4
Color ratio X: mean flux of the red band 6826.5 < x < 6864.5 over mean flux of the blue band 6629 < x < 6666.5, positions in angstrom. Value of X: 0.8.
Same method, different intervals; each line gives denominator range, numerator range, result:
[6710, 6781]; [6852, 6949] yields 1.15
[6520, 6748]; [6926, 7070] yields 1.23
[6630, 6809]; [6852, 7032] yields 1.26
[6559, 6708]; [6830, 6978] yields 0.91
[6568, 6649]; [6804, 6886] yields 0.71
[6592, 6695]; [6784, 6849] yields 0.77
